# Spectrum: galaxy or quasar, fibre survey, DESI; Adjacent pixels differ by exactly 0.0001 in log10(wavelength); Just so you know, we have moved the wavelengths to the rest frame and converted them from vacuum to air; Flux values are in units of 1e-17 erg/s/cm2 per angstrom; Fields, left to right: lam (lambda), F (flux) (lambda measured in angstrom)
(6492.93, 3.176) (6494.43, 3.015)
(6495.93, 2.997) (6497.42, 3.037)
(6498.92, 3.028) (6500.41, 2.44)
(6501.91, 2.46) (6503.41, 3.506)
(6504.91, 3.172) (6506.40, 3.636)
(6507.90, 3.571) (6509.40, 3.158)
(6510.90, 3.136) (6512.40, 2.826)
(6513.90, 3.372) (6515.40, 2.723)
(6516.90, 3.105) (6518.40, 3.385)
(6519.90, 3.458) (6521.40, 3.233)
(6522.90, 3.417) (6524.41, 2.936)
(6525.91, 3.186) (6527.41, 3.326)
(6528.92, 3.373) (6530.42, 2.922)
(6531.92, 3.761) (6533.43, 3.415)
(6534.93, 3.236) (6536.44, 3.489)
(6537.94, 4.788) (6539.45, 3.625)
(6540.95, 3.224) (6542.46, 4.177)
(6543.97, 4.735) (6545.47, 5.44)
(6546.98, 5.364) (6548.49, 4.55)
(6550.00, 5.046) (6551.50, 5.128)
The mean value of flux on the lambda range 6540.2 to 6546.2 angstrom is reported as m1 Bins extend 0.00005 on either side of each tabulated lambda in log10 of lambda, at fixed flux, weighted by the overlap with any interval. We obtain 4.39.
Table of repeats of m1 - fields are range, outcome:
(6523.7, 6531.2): 3.15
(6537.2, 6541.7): 3.88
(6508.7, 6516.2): 3.04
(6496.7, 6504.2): 2.89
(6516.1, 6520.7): 3.31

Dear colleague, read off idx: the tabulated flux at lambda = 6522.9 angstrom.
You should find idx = 3.417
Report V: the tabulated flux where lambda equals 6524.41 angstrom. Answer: 2.936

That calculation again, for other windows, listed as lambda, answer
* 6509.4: 3.158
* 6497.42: 3.037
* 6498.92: 3.028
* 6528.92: 3.373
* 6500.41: 2.44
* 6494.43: 3.015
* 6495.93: 2.997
